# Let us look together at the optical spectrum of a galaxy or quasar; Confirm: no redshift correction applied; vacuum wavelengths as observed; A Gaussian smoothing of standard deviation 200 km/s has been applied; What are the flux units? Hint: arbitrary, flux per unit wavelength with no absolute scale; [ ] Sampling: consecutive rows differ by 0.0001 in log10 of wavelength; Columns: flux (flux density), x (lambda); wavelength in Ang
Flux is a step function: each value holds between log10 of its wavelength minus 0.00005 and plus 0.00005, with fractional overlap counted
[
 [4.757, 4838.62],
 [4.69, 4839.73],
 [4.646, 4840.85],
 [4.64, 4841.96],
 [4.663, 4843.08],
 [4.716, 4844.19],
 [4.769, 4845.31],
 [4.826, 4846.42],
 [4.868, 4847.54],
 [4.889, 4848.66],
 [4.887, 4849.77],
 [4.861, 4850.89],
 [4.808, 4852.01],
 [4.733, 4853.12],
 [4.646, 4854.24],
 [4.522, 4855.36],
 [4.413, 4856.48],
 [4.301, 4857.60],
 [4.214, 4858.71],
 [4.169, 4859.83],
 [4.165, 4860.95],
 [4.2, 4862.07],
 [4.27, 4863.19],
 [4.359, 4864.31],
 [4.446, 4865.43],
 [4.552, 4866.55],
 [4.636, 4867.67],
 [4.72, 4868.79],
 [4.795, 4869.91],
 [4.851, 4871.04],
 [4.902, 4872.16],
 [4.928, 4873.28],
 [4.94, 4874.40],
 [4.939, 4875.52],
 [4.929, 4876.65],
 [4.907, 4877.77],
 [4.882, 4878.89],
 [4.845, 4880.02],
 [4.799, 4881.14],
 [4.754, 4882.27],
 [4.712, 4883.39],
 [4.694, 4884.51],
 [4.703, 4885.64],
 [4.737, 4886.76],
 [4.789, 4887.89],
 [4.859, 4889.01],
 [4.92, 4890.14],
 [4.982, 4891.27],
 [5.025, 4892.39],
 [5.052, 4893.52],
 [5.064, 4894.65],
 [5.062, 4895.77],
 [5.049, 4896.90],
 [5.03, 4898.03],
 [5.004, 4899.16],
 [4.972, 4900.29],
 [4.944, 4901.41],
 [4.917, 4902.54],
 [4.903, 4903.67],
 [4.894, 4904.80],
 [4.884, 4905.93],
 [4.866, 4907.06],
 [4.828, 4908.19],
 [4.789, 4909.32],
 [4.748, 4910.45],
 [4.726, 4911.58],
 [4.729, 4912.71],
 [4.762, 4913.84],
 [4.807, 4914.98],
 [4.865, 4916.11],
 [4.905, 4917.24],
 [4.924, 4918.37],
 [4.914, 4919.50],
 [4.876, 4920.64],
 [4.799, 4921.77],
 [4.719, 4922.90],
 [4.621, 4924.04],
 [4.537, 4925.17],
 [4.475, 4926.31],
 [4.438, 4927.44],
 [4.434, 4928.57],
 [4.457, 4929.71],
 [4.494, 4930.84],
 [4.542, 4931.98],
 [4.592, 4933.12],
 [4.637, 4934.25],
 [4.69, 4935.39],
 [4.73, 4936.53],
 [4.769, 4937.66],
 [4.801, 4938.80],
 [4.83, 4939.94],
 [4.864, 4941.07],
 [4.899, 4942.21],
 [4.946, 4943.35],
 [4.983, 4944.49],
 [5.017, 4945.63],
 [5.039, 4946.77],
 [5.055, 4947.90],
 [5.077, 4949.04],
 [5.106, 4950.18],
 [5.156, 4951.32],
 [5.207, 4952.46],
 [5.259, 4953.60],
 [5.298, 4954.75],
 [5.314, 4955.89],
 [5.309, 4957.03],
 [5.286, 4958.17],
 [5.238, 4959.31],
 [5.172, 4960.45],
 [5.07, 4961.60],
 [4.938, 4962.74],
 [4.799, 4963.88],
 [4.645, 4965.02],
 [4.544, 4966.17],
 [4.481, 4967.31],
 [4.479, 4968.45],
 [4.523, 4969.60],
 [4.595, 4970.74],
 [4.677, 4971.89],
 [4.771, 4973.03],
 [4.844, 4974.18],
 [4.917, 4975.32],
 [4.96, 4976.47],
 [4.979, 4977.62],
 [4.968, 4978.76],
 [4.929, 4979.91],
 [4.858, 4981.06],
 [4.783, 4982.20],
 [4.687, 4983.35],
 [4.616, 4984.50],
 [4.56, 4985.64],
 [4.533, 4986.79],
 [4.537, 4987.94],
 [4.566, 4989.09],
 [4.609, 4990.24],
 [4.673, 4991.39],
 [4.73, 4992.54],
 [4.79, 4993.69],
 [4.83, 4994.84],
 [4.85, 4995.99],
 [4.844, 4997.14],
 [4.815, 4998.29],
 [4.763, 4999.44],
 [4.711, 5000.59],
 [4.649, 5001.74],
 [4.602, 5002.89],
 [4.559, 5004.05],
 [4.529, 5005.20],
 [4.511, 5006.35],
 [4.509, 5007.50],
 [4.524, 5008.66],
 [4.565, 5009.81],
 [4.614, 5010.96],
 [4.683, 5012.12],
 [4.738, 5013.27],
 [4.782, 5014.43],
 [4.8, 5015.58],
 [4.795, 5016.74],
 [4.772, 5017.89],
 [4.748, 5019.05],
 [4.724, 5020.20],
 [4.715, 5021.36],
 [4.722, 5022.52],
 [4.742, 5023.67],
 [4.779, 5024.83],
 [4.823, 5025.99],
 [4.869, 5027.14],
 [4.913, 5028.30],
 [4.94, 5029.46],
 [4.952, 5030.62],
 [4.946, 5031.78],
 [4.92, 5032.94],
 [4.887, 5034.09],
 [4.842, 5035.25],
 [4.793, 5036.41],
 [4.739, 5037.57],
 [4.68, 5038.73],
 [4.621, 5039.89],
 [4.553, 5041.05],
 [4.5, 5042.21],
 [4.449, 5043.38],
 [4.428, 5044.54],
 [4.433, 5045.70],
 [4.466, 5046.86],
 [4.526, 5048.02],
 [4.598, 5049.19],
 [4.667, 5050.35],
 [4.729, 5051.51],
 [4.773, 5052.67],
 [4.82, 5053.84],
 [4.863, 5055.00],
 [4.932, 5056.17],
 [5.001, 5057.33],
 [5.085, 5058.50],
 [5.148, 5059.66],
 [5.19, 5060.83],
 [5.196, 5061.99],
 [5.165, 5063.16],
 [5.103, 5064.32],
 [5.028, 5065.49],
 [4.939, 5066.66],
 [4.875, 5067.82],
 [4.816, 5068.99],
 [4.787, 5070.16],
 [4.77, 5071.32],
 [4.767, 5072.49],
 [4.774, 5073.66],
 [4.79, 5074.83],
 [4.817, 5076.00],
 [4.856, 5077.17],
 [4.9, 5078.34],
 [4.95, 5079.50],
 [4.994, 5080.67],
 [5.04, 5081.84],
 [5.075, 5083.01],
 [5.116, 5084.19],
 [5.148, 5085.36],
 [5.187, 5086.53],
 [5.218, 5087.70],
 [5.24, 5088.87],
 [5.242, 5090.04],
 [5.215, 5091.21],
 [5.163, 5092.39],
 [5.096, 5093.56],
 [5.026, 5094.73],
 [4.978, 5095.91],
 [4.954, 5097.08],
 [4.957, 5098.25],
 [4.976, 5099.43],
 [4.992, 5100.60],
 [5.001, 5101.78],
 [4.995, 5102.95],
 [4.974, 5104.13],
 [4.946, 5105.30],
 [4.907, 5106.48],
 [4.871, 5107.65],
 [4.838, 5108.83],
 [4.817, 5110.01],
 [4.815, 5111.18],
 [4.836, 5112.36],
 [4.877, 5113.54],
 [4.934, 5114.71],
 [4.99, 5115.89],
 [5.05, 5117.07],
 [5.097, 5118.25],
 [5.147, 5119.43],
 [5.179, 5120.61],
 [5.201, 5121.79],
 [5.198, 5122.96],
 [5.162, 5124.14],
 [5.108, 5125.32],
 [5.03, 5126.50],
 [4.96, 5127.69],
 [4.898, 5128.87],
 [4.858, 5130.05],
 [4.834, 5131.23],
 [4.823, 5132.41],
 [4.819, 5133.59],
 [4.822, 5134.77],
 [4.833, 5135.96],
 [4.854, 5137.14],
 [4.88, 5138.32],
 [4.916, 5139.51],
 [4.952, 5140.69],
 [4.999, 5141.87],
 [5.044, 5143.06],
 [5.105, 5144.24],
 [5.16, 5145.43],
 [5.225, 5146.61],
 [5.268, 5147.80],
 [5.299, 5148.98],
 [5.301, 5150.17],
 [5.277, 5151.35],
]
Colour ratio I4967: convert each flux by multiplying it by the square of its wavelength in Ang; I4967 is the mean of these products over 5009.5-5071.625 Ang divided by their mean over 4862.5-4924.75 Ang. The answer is 1.05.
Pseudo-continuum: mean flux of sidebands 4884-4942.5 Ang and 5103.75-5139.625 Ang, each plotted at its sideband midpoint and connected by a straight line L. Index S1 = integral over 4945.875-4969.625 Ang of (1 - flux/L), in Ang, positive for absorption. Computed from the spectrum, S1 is -0.89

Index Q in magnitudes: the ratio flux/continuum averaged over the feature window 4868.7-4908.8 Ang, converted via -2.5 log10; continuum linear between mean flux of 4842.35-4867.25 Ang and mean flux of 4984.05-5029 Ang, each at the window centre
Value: -0.07 mag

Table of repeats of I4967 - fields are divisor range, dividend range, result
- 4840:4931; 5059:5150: 1.15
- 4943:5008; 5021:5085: 1.03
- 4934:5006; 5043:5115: 1.06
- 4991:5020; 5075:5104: 1.11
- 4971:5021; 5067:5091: 1.09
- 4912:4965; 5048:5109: 1.08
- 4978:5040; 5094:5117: 1.08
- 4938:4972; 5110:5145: 1.07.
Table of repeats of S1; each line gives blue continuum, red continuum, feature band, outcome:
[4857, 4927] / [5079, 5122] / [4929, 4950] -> 0.1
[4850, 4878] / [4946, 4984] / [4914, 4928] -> 0.2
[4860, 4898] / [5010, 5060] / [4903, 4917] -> -0.2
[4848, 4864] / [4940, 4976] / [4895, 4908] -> -0.7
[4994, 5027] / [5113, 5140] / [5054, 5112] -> -1.3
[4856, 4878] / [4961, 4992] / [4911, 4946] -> -0.6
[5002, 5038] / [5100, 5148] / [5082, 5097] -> -0.7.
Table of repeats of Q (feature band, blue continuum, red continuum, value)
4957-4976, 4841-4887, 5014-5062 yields -0.02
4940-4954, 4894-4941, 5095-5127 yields -0.05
